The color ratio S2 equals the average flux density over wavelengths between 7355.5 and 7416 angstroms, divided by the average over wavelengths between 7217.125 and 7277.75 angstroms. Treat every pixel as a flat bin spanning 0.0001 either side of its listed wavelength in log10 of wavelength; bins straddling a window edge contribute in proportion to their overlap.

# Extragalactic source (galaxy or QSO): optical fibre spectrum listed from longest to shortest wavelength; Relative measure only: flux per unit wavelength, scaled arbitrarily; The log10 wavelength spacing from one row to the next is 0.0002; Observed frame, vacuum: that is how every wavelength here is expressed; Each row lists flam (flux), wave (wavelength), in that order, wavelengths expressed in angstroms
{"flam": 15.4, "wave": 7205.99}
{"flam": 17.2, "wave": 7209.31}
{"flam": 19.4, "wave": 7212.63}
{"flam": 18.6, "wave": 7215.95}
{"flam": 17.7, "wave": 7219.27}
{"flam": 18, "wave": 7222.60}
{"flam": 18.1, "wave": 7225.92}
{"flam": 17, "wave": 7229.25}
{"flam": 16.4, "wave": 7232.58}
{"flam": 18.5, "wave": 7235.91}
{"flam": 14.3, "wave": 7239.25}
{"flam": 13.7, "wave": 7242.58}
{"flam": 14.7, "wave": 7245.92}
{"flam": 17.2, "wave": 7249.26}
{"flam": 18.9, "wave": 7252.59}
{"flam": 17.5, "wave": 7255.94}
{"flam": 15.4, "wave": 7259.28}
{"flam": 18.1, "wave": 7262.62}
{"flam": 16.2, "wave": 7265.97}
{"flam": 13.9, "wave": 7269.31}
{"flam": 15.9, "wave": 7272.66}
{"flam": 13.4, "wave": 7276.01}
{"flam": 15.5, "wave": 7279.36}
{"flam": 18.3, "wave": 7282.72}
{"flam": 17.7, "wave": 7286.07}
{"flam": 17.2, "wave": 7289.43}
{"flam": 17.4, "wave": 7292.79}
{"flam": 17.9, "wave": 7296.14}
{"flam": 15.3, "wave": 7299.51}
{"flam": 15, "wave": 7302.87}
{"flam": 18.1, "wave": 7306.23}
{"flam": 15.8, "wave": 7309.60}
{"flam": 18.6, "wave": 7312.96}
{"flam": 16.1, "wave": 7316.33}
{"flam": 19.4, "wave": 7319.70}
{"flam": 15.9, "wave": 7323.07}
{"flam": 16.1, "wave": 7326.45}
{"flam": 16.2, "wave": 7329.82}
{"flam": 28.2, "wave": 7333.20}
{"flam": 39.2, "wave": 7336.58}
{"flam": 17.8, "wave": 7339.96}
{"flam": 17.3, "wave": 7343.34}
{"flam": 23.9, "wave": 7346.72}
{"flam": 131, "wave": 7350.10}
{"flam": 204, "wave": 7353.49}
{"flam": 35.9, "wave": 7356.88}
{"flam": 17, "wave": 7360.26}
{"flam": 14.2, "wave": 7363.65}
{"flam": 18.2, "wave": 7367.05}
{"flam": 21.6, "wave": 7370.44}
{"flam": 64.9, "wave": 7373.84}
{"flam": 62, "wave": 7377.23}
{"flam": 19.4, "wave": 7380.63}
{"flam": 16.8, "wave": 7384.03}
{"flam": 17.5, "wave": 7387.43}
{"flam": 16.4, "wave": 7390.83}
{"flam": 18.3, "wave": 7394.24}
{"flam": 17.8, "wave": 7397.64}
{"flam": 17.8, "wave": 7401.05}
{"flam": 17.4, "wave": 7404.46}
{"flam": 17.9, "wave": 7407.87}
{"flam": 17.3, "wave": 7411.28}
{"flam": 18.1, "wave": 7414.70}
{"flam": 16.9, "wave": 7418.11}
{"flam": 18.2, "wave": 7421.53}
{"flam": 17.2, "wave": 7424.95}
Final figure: 1.45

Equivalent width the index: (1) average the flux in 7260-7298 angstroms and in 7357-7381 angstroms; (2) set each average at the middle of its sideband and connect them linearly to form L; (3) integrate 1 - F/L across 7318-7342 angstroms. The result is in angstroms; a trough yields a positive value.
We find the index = 3.46 angstroms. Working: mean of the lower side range 16.5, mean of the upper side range 32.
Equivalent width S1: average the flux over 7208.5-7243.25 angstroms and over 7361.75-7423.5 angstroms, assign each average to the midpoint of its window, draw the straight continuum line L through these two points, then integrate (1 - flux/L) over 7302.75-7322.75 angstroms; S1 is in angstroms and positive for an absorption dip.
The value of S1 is 2.87 angstroms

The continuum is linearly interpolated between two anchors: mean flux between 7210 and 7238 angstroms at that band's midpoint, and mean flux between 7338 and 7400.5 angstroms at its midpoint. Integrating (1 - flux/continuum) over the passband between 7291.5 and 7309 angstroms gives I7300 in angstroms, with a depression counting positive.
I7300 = 7.7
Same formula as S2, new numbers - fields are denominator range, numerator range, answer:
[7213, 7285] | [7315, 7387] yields 2.32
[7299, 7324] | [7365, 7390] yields 1.82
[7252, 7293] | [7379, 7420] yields 1.07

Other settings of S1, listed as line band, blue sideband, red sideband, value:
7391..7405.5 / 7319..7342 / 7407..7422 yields 0.59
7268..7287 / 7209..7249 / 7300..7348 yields 2.71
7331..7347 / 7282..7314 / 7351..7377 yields 6.19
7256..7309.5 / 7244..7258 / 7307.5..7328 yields 1.93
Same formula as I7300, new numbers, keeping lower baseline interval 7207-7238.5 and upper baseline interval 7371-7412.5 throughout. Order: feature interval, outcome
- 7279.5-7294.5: 2.3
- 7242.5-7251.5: 1.5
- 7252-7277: 4.4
